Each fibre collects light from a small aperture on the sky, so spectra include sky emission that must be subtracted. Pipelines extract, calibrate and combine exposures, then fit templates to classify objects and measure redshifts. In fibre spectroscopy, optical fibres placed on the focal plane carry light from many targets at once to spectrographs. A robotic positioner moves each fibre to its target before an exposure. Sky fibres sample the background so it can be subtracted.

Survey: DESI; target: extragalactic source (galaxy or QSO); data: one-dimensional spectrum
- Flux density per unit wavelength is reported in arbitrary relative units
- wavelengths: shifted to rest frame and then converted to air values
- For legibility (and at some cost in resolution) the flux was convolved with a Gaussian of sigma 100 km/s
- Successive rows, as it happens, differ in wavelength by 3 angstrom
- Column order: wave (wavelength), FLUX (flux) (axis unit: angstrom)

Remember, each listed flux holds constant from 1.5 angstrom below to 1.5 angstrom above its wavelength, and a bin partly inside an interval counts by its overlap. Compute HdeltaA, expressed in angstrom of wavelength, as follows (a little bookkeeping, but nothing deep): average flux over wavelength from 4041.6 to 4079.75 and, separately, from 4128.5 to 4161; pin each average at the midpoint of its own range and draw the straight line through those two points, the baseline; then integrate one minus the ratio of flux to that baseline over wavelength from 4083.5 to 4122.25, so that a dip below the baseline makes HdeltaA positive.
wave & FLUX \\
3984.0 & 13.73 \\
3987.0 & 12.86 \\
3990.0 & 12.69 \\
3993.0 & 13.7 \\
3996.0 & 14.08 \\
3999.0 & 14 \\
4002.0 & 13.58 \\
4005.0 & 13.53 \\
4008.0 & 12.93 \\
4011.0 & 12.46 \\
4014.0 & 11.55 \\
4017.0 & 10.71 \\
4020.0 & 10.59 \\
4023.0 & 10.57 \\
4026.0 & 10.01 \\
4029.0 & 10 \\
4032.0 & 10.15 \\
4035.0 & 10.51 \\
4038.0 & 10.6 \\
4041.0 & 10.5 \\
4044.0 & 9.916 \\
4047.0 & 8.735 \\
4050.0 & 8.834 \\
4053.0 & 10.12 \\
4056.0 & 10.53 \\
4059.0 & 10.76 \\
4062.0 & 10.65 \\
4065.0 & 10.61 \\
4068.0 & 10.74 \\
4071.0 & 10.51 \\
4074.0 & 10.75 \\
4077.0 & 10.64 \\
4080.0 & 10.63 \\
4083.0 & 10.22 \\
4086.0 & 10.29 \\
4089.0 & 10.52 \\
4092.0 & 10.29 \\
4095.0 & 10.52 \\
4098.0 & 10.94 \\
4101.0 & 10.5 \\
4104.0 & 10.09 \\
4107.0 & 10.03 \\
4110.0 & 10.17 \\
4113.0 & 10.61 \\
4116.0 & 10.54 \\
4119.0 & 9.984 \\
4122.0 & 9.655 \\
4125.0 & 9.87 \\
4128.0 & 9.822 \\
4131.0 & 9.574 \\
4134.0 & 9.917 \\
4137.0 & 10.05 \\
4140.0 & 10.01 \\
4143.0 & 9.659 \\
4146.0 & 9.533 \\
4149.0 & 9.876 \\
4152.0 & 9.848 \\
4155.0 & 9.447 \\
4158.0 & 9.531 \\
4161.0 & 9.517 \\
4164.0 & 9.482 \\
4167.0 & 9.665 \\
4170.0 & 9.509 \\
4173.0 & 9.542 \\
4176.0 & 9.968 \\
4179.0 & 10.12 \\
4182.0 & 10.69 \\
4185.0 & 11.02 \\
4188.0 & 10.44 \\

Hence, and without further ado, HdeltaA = -1.3 angstrom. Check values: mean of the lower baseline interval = 10.3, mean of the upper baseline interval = 9.74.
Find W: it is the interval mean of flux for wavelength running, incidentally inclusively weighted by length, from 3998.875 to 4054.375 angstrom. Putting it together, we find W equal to 10.9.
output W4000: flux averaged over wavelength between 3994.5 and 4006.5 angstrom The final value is 13.8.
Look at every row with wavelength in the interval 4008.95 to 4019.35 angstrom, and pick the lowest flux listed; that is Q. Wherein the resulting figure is 10.71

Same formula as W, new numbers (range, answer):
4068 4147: 10.2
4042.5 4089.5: 10.3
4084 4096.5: 10.4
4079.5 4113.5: 10.4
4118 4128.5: 9.83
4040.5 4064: 10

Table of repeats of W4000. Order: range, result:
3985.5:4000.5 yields 13.5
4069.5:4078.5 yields 10.6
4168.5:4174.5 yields 9.53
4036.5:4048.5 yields 9.94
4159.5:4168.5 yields 9.55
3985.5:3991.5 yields 12.8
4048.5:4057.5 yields 9.83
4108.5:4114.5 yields 10.4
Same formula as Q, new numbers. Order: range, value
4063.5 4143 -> 9.574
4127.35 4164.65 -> 9.447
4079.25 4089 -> 10.22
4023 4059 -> 8.735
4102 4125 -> 9.655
